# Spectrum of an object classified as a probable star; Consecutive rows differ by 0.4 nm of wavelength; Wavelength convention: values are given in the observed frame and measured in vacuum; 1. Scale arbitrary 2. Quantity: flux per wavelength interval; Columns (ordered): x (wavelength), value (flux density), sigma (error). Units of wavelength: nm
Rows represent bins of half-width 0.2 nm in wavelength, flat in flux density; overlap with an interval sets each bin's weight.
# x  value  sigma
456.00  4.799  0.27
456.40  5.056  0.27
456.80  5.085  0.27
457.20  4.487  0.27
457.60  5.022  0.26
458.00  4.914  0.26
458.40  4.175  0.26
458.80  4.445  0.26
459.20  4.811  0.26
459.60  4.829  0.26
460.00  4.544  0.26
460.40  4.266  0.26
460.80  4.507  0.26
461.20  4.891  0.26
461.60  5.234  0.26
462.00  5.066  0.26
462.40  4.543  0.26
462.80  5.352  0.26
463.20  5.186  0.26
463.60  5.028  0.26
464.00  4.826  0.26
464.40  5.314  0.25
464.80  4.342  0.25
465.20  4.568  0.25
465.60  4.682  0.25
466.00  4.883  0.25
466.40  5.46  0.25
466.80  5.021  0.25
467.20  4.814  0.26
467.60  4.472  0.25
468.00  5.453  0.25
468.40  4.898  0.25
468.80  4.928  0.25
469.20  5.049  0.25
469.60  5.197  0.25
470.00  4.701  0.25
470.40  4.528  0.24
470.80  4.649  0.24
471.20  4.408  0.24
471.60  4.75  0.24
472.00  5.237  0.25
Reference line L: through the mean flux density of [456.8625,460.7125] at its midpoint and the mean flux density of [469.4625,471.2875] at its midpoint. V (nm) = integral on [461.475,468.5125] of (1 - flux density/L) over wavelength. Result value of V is -0.43 nm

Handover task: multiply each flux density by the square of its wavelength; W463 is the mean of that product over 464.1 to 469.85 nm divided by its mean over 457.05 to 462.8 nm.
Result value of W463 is 1.1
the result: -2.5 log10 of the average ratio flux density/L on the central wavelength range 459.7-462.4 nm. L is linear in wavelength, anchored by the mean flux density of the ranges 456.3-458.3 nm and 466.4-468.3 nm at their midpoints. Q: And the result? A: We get 0.04 mag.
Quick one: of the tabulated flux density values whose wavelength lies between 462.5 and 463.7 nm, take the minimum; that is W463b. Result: 5.028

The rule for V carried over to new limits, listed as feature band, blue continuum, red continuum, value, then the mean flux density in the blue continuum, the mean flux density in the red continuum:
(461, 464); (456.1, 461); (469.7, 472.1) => -0.216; 4.68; 4.71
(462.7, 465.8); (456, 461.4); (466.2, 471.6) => -0.064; 4.7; 4.89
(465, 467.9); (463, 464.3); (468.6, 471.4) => 0.035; 5.04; 4.78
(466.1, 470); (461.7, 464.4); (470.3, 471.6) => -0.228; 5.03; 4.56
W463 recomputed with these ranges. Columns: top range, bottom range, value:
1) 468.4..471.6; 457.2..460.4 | 1.08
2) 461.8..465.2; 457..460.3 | 1.09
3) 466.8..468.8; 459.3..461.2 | 1.11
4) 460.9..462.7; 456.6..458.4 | 1.05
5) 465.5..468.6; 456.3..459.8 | 1.09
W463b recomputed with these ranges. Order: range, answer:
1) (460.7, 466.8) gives 4.342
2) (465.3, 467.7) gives 4.472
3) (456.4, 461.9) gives 4.175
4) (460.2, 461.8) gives 4.266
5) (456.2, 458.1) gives 4.487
